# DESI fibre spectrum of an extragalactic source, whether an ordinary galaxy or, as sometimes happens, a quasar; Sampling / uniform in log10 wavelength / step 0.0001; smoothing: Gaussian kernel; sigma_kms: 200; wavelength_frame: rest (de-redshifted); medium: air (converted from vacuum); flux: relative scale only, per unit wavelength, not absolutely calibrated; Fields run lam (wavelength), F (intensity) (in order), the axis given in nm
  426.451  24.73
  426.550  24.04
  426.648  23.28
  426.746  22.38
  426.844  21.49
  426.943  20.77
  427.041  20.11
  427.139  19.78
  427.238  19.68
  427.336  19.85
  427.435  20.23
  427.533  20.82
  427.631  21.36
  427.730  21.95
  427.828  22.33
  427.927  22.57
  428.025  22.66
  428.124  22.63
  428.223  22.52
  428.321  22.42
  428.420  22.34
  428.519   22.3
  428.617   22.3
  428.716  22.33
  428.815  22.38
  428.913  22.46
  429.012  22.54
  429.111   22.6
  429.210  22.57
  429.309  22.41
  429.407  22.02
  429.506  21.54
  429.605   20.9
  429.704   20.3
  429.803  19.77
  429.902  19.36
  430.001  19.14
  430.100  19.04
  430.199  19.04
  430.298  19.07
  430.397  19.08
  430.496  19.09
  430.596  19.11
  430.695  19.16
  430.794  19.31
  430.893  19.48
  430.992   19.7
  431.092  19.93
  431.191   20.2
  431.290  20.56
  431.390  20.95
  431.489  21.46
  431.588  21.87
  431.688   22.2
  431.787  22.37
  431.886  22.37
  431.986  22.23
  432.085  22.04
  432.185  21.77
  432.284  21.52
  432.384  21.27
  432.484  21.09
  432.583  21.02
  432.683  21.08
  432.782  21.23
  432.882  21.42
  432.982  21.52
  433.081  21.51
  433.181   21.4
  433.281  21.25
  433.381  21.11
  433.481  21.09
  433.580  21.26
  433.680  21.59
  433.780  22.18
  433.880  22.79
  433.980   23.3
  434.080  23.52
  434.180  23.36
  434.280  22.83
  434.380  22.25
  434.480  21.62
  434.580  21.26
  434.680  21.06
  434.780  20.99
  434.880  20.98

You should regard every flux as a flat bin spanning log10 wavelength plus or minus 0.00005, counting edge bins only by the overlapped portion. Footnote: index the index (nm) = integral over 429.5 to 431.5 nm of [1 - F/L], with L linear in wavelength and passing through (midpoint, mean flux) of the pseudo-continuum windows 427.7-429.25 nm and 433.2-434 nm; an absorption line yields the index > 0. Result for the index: 0.22 nm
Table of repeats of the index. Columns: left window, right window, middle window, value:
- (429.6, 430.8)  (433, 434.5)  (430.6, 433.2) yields -0.05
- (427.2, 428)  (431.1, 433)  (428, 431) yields 0.05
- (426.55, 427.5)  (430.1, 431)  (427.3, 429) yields -0.13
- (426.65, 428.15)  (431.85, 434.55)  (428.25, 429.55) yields -0.05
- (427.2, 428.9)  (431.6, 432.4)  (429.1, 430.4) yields 0.08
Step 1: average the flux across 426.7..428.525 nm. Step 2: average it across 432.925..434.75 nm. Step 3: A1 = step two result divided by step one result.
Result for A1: 1.02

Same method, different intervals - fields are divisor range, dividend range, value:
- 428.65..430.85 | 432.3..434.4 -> 1.06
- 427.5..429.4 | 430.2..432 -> 0.91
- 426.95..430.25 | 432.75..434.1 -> 1.02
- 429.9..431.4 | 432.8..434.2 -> 1.12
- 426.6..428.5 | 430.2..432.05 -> 0.95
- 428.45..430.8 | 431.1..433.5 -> 1.03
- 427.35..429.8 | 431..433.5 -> 0.97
